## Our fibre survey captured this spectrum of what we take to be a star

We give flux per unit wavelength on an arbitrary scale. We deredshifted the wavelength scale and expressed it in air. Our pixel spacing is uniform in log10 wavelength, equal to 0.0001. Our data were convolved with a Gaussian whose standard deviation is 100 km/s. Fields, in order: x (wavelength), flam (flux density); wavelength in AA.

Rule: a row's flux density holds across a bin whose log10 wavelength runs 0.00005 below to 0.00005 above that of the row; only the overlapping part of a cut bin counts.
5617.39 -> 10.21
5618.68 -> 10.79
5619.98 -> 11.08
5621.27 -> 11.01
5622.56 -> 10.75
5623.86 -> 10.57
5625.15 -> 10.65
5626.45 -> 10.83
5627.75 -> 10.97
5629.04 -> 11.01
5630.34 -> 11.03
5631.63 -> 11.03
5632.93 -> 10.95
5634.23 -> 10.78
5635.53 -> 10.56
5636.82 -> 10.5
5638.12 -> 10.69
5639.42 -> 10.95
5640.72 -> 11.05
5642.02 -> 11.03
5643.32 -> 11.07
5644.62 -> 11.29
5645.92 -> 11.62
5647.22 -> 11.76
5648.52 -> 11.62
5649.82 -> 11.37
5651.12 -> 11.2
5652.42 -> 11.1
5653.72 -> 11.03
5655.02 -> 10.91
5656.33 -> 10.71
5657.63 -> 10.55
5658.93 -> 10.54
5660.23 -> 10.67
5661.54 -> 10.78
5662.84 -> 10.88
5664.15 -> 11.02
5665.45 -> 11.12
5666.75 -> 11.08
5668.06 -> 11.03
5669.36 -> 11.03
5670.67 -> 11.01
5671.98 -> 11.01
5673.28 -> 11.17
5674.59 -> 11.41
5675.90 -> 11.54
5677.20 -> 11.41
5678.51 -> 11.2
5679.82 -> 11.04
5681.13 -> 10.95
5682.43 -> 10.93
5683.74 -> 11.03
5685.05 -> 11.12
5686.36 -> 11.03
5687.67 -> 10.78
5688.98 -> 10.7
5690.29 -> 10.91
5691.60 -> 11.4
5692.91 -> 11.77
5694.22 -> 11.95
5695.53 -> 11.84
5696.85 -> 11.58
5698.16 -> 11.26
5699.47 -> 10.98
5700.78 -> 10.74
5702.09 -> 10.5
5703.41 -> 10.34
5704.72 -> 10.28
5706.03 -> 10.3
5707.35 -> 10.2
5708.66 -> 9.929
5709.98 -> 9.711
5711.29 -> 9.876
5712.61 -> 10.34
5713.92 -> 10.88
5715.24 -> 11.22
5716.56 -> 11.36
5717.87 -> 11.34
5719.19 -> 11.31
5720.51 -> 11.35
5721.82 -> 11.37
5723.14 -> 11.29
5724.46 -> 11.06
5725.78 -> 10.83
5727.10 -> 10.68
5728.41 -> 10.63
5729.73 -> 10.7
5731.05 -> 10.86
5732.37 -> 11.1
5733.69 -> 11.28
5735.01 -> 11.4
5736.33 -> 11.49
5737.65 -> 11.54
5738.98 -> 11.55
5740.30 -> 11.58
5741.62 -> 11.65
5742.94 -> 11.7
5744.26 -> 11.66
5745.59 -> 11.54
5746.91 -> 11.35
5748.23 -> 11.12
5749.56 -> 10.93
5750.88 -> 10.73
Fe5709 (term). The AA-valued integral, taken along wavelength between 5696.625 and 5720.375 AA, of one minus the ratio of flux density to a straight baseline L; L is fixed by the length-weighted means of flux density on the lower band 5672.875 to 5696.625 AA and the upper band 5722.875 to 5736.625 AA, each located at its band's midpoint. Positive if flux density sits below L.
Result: 0.95 AA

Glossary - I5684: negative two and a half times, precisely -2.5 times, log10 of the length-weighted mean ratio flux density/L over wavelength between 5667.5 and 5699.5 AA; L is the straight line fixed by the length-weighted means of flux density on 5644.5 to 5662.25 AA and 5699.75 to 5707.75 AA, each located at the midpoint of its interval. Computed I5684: -0.052 mag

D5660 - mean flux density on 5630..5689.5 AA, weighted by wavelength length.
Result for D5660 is 11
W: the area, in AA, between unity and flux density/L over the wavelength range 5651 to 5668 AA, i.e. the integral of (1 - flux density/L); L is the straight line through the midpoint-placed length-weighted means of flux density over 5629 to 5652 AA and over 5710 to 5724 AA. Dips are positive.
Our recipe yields 0.3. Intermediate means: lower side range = 11.1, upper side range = 11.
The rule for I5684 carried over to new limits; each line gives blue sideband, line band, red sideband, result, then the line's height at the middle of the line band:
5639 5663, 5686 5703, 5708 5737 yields -0.02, 11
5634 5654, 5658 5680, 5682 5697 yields 0.01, 11.2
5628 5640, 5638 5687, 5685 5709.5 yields -0.02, 10.9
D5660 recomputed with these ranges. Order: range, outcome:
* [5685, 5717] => 10.8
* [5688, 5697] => 11.4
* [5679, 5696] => 11.2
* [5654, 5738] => 11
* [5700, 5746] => 11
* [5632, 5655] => 11.1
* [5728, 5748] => 11.3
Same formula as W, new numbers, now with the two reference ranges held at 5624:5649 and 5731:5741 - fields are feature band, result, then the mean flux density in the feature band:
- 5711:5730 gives 0.6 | 11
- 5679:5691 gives 0.3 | 10.9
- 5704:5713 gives 0.9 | 10.1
